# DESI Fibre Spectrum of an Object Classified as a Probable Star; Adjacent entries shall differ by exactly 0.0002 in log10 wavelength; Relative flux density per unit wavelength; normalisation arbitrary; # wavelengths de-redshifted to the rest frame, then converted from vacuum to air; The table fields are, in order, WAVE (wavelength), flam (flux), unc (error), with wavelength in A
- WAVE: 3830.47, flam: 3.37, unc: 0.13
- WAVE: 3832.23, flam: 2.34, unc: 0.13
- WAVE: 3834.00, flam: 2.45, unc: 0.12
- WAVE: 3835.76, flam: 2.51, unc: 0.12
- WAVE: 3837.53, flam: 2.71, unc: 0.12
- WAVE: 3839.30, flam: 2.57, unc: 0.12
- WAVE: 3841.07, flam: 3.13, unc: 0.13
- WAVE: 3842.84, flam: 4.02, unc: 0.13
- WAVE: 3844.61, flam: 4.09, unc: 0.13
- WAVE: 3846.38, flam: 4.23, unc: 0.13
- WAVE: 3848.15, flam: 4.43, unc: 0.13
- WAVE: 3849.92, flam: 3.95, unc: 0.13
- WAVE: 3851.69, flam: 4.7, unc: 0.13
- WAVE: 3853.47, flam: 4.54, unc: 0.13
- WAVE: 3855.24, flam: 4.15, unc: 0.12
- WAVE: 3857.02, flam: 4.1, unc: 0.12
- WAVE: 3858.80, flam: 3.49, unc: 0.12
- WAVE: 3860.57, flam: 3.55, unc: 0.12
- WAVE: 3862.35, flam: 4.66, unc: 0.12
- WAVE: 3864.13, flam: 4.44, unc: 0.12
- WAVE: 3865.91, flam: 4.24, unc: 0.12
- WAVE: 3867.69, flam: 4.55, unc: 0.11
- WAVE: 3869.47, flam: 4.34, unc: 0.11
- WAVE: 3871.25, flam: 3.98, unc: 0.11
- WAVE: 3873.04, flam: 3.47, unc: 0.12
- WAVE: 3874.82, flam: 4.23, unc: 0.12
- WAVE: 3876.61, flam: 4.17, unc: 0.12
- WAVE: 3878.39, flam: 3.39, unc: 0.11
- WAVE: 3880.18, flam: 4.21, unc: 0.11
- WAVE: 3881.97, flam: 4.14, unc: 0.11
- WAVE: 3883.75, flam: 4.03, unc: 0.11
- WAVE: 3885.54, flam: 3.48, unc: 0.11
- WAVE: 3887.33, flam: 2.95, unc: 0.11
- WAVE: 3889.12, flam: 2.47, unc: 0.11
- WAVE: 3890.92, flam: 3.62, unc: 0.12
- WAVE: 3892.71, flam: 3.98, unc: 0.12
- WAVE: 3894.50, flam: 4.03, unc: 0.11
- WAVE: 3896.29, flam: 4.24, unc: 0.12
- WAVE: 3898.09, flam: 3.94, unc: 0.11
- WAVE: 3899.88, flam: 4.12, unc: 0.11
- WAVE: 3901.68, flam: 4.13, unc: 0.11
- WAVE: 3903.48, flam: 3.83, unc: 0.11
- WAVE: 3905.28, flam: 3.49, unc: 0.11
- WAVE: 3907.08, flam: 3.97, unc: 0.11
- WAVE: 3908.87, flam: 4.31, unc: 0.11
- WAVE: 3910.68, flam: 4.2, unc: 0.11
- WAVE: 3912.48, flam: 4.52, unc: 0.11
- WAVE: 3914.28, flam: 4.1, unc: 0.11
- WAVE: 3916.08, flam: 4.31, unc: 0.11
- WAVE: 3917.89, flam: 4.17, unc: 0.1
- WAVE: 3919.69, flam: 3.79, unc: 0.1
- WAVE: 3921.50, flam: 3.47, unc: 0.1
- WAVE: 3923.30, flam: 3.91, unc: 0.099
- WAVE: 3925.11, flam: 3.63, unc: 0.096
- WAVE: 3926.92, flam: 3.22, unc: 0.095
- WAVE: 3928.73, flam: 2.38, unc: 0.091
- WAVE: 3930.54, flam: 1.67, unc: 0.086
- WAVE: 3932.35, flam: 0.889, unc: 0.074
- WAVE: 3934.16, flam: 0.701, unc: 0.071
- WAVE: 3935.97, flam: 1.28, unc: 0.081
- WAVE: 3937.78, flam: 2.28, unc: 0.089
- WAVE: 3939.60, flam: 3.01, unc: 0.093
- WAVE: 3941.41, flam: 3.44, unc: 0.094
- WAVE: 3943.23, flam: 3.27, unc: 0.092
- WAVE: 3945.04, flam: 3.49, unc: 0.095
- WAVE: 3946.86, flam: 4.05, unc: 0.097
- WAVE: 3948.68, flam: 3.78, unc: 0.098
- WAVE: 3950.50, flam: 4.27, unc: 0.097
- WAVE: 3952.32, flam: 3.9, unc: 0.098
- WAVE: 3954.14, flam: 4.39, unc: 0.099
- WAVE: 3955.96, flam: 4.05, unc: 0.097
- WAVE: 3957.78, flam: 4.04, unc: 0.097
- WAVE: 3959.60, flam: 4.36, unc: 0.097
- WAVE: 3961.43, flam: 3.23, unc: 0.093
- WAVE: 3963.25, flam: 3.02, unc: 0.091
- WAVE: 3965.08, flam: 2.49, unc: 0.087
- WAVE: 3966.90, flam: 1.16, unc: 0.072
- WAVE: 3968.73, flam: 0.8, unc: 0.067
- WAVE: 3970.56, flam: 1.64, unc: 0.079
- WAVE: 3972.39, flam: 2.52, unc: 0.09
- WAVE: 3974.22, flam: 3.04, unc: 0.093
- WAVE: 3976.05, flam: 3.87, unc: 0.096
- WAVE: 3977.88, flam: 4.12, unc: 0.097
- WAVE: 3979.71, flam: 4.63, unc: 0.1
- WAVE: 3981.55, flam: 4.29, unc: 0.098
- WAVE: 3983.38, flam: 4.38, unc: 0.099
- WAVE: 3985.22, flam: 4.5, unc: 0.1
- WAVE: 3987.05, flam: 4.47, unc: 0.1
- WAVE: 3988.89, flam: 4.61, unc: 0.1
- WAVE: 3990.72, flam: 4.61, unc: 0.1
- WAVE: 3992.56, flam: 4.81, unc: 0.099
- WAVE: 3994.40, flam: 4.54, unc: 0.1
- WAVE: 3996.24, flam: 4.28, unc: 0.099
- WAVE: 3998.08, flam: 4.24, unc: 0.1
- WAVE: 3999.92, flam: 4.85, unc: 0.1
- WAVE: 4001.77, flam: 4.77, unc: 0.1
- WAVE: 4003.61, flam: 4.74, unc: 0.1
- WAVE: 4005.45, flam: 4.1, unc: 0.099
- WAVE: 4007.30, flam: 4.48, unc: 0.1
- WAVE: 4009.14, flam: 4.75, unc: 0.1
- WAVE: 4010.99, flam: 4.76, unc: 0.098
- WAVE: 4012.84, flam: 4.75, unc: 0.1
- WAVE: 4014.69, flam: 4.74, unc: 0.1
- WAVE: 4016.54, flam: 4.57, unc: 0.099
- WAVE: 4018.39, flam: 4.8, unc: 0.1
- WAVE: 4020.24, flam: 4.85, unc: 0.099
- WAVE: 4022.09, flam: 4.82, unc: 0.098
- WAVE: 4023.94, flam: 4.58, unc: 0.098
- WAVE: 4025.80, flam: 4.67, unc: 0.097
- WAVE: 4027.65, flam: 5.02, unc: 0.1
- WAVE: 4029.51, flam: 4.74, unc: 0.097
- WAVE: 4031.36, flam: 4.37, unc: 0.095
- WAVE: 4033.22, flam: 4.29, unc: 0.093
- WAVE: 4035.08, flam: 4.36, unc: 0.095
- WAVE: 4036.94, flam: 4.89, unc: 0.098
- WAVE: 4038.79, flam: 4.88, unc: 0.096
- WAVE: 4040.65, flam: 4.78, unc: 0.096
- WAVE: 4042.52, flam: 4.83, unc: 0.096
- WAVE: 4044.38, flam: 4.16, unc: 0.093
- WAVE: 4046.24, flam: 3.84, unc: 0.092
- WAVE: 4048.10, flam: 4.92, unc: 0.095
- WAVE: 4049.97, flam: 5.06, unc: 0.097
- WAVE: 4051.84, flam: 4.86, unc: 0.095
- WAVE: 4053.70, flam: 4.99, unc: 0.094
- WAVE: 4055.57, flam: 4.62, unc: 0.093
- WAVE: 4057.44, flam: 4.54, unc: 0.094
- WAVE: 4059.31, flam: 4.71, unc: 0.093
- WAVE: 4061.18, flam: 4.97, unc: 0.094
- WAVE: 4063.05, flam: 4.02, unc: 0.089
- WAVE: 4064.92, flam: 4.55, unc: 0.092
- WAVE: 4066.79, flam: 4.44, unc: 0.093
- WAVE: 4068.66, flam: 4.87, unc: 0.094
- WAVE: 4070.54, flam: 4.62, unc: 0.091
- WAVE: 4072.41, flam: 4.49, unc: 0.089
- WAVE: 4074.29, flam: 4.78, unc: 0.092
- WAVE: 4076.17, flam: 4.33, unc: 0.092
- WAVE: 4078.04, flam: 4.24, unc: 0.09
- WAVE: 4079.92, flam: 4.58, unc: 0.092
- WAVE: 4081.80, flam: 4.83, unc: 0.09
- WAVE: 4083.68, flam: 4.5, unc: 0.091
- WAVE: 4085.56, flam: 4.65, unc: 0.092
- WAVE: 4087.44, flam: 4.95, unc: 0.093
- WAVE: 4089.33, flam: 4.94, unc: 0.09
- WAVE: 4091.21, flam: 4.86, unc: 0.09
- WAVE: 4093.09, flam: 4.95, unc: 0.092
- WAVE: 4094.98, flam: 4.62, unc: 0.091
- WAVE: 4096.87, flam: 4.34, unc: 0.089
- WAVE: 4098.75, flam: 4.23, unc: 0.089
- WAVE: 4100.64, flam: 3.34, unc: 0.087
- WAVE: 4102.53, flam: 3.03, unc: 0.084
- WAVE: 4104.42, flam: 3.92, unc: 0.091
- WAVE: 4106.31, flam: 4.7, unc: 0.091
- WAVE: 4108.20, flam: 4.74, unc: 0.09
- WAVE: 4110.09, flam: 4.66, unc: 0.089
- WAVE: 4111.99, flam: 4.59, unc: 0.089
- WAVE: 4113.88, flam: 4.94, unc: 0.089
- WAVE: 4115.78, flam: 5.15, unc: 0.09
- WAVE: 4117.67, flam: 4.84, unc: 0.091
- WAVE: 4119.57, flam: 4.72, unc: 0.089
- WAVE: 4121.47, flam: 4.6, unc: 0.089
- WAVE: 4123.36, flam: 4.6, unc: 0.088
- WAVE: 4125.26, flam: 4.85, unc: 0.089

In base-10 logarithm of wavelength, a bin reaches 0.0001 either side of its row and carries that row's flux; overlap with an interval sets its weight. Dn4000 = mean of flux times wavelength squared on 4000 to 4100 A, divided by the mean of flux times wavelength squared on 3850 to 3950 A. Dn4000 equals 1.37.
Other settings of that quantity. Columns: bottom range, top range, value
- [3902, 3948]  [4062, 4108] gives 1.48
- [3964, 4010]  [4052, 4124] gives 1.24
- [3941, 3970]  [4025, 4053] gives 1.45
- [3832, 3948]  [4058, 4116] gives 1.39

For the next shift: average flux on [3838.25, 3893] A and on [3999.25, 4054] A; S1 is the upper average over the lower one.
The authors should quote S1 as 1.19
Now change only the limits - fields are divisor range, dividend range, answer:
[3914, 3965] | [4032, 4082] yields 1.41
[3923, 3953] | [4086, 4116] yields 1.57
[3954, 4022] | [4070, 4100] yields 1.15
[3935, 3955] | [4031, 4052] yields 1.37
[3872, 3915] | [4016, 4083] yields 1.20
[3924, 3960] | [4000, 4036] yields 1.50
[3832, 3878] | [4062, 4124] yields 1.19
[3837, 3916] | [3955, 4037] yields 1.05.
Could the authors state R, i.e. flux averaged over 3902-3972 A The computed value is 3.22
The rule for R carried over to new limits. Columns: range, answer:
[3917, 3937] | 2.64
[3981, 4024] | 4.6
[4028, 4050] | 4.59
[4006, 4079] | 4.64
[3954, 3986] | 3.33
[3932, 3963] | 3.24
